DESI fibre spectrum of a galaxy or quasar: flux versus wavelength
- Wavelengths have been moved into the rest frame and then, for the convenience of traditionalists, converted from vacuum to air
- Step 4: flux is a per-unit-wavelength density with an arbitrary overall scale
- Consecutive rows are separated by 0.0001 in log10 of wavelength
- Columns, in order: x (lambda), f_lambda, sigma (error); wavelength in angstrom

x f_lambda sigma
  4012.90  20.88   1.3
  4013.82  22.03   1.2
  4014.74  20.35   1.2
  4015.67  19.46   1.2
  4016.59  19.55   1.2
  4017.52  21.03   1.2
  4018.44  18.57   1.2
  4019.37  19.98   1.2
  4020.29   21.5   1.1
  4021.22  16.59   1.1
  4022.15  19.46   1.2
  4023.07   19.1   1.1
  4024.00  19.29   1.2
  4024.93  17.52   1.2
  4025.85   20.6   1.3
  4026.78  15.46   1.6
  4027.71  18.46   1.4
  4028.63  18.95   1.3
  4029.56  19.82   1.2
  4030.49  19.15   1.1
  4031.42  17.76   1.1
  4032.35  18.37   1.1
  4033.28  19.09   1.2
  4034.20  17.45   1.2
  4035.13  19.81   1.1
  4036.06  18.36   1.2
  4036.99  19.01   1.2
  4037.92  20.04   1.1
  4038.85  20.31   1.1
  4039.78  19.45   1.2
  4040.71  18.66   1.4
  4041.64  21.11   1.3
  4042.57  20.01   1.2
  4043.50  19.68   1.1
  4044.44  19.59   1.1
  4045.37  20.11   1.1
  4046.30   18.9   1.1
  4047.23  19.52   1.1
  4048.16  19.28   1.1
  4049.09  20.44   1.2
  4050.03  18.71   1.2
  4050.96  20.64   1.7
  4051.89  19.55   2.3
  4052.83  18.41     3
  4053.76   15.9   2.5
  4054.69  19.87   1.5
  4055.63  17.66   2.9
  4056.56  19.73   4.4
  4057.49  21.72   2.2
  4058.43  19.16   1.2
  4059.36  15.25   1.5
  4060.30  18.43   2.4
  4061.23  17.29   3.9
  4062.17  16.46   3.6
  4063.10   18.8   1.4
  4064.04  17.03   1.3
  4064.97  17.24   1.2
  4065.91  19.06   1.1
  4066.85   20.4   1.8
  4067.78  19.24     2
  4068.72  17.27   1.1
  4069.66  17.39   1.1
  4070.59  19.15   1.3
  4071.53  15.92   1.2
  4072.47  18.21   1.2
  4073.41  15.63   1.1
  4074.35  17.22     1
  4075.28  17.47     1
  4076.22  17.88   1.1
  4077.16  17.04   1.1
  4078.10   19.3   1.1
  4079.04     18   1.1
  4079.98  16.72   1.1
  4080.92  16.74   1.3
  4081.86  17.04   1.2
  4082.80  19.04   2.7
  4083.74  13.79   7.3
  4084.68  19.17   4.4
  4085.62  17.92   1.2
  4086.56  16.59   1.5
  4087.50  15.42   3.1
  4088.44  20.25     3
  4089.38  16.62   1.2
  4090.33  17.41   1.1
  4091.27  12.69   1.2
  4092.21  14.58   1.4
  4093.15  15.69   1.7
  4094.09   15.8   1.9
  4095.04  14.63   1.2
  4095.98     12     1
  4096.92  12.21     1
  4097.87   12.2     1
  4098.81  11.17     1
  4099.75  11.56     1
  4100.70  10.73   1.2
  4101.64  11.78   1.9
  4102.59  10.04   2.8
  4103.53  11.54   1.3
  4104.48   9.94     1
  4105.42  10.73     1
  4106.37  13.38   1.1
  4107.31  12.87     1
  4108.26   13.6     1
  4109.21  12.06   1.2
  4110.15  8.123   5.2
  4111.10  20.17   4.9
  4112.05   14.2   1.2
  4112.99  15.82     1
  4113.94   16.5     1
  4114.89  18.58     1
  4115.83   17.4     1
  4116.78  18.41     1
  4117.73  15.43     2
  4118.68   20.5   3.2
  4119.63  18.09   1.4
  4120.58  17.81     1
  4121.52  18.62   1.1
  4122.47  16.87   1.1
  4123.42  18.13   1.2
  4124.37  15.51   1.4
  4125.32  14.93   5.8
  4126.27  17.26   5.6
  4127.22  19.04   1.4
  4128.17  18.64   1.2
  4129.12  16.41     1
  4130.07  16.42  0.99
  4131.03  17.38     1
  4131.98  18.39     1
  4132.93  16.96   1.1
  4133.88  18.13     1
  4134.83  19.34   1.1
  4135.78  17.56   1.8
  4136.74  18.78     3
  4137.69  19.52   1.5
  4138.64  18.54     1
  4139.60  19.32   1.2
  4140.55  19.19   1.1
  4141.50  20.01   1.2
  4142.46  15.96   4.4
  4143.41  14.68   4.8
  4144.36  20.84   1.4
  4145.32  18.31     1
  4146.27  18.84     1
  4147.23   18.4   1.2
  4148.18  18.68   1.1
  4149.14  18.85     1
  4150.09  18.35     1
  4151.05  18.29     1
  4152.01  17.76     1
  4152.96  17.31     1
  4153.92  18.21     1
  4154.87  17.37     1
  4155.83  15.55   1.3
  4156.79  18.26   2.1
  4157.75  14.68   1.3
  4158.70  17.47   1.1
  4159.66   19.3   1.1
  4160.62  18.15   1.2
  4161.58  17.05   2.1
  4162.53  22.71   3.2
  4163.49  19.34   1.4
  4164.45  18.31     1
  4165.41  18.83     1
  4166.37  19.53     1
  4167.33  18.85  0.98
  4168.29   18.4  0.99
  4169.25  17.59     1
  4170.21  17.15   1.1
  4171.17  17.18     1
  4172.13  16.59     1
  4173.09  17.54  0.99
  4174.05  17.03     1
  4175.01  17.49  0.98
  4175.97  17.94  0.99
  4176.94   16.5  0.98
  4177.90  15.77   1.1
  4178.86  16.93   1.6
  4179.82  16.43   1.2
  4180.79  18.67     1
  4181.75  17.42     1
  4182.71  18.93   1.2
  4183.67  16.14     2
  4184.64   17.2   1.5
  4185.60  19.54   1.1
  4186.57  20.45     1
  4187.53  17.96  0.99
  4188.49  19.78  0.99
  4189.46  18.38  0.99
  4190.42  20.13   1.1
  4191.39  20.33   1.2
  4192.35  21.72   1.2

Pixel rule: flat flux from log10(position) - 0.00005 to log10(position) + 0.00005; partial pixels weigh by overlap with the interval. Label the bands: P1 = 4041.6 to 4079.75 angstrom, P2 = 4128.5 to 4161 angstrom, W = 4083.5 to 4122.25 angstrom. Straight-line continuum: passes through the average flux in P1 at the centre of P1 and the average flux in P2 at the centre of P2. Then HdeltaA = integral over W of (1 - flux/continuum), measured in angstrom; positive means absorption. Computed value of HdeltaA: 7.3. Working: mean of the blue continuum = 18.5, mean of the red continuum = 18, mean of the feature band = 14.8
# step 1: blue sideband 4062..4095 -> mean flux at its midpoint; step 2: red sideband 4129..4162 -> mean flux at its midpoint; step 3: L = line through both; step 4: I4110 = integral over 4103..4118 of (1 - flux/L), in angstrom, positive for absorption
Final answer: 2.8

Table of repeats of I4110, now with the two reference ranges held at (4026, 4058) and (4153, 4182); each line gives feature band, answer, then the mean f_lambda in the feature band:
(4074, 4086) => 0.8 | 17.5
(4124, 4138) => 0.4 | 17.6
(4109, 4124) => 1.3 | 16.8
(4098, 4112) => 4.8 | 12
